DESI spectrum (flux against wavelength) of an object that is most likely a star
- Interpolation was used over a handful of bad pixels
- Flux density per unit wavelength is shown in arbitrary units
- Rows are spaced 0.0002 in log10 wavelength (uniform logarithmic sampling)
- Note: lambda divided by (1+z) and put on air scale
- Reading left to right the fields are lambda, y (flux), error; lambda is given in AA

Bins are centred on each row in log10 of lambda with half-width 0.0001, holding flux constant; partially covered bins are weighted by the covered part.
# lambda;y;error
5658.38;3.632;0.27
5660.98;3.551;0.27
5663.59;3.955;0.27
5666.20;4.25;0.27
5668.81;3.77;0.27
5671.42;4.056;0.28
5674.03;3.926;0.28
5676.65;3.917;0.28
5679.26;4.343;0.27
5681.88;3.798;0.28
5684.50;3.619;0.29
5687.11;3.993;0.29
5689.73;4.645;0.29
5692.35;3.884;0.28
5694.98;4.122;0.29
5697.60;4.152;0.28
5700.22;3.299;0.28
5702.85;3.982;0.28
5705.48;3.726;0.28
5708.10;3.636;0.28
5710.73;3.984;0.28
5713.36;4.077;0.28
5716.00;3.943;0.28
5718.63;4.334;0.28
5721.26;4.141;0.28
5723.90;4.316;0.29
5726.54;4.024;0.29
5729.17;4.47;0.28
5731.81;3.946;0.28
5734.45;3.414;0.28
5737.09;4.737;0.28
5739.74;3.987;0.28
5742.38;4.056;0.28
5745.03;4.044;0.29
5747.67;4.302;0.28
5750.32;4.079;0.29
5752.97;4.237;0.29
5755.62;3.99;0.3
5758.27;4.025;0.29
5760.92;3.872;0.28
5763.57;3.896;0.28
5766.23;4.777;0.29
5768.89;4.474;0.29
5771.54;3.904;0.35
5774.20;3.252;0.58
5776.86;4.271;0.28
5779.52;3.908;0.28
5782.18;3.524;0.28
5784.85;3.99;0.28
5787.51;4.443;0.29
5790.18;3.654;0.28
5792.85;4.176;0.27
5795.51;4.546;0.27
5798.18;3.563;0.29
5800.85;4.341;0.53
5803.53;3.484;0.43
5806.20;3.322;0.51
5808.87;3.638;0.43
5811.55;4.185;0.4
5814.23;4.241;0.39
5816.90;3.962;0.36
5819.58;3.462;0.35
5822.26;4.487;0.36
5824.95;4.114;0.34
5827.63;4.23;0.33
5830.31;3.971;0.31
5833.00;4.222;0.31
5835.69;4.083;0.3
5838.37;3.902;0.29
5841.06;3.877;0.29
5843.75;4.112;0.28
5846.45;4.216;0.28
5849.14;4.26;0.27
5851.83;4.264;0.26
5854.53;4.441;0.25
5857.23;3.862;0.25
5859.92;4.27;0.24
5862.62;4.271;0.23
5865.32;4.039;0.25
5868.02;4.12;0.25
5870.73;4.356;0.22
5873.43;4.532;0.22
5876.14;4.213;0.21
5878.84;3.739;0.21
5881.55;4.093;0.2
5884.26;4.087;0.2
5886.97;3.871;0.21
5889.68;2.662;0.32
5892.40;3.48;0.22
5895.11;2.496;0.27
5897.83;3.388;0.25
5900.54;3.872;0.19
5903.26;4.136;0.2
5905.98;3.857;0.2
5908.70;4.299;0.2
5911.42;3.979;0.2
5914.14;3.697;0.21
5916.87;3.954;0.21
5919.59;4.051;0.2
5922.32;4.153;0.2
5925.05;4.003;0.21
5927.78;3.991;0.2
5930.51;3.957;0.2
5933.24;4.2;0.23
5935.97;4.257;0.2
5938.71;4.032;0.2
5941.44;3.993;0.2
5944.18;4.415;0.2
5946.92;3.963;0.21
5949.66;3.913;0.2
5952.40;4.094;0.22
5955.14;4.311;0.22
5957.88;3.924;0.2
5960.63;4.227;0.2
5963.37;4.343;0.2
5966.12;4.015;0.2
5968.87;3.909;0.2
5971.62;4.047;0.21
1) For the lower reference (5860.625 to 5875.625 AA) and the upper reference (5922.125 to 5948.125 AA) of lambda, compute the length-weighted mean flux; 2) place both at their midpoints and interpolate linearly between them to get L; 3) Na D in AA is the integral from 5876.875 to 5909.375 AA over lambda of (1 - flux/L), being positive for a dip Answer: 4.1 AA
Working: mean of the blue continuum 4.26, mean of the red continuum 4.09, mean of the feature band 3.66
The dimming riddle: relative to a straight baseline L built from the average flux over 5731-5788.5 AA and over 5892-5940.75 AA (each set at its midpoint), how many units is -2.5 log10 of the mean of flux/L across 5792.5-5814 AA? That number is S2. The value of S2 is 0.03 mag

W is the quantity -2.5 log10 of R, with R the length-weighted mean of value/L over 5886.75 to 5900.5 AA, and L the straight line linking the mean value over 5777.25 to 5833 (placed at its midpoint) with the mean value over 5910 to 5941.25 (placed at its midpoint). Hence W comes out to 0.25 mag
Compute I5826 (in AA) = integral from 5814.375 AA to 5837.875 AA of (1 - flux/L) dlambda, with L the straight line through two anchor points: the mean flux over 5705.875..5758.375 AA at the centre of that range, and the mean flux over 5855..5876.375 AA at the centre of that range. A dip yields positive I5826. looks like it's 0.6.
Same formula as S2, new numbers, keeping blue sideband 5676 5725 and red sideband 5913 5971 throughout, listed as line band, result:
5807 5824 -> 0.01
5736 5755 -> -0.05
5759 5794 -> 0.00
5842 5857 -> -0.05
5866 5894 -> 0.04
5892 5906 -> 0.16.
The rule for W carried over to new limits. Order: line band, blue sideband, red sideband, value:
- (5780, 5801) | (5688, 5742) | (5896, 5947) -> 0.005 mag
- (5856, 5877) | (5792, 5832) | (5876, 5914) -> -0.110 mag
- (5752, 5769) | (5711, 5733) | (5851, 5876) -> 0.004 mag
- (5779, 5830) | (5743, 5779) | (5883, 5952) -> 0.016 mag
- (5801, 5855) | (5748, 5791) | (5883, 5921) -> -0.039 mag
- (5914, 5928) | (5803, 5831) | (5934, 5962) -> 0.022 mag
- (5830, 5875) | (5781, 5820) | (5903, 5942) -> -0.054 mag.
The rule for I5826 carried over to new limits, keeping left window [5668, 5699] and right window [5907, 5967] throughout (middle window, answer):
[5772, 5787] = 0.8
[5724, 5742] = -0.3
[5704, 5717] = 0.5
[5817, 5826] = 0.1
